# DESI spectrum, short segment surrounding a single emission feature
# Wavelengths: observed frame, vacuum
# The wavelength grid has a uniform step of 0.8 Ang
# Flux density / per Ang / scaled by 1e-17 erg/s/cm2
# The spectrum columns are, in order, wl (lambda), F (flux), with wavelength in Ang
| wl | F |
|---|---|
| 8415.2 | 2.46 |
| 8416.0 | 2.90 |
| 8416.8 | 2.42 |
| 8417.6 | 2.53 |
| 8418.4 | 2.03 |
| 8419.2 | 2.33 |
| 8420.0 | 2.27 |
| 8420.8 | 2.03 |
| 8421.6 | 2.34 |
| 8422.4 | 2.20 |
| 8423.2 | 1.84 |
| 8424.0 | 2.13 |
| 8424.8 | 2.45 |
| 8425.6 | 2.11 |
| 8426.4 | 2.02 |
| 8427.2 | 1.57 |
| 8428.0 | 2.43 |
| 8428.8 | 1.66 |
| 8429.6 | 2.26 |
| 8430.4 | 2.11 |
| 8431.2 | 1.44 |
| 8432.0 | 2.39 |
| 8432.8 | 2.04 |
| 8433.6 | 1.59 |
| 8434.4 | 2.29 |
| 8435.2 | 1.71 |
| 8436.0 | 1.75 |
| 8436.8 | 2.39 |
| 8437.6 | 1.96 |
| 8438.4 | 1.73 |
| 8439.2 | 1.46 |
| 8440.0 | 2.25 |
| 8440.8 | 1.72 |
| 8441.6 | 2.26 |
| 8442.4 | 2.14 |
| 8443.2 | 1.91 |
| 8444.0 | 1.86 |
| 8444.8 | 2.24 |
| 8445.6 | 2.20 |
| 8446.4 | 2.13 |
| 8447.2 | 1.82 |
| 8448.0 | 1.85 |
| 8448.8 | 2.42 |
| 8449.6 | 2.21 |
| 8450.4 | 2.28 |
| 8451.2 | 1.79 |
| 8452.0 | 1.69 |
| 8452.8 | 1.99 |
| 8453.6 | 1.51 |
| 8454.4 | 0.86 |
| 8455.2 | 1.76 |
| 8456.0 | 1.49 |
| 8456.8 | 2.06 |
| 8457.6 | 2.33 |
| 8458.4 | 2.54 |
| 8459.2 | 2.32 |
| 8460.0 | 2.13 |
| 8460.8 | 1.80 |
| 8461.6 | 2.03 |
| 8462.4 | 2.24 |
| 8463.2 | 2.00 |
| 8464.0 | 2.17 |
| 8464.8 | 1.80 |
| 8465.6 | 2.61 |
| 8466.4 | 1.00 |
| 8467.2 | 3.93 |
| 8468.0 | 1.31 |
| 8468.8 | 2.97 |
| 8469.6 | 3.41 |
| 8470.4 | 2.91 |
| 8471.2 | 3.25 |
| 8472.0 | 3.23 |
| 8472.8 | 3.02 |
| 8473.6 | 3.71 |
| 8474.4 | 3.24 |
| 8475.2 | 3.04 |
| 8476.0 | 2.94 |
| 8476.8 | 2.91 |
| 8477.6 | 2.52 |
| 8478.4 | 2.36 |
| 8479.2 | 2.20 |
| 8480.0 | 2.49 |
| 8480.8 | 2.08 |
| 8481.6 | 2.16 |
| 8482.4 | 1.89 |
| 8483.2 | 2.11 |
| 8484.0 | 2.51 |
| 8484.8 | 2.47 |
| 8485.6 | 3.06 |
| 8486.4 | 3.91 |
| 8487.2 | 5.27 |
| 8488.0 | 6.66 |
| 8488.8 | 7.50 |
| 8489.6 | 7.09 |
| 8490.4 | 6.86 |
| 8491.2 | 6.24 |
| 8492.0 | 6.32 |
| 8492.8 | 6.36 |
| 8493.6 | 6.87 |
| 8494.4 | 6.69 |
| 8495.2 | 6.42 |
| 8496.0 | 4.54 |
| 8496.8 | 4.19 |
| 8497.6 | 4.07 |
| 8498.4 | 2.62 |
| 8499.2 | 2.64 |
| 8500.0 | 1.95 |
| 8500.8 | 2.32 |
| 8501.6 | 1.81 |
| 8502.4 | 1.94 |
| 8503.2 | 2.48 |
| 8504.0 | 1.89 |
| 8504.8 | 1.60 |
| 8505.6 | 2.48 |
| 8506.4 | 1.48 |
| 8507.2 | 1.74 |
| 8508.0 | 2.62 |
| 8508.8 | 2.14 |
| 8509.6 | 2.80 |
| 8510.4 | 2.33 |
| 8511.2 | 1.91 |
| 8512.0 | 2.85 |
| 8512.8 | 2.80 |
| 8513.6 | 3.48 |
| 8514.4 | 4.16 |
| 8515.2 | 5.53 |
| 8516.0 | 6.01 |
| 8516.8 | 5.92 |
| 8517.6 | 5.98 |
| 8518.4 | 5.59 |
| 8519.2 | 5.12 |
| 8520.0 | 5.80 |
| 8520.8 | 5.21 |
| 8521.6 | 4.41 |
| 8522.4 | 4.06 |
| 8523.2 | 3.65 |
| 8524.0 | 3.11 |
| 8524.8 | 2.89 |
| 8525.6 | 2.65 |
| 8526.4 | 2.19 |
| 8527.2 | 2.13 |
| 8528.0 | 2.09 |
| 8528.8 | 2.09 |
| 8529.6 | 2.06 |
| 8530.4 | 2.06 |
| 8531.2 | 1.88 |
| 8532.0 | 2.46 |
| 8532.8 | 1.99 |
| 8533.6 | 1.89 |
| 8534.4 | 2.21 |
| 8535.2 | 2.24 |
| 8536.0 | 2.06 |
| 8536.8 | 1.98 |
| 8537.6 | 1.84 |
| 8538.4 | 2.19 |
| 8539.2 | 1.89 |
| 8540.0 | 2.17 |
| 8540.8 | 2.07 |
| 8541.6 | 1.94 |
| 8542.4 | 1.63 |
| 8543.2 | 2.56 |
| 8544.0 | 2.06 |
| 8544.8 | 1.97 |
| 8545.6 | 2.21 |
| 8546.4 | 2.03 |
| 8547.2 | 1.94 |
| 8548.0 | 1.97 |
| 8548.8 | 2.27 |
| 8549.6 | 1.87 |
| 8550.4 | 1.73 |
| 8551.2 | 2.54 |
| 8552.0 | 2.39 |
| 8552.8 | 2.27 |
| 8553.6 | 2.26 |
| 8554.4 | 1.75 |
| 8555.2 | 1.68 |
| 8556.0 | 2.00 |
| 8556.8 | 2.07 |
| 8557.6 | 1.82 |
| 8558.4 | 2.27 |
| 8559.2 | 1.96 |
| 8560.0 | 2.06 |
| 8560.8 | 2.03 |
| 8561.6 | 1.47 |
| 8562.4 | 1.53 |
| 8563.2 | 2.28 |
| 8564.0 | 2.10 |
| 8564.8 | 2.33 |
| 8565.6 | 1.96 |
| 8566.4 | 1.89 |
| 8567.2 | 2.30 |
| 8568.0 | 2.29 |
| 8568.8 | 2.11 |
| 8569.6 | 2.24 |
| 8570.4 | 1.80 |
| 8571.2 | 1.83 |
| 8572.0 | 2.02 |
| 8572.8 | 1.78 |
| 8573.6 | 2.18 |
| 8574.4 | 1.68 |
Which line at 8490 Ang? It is H-alpha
